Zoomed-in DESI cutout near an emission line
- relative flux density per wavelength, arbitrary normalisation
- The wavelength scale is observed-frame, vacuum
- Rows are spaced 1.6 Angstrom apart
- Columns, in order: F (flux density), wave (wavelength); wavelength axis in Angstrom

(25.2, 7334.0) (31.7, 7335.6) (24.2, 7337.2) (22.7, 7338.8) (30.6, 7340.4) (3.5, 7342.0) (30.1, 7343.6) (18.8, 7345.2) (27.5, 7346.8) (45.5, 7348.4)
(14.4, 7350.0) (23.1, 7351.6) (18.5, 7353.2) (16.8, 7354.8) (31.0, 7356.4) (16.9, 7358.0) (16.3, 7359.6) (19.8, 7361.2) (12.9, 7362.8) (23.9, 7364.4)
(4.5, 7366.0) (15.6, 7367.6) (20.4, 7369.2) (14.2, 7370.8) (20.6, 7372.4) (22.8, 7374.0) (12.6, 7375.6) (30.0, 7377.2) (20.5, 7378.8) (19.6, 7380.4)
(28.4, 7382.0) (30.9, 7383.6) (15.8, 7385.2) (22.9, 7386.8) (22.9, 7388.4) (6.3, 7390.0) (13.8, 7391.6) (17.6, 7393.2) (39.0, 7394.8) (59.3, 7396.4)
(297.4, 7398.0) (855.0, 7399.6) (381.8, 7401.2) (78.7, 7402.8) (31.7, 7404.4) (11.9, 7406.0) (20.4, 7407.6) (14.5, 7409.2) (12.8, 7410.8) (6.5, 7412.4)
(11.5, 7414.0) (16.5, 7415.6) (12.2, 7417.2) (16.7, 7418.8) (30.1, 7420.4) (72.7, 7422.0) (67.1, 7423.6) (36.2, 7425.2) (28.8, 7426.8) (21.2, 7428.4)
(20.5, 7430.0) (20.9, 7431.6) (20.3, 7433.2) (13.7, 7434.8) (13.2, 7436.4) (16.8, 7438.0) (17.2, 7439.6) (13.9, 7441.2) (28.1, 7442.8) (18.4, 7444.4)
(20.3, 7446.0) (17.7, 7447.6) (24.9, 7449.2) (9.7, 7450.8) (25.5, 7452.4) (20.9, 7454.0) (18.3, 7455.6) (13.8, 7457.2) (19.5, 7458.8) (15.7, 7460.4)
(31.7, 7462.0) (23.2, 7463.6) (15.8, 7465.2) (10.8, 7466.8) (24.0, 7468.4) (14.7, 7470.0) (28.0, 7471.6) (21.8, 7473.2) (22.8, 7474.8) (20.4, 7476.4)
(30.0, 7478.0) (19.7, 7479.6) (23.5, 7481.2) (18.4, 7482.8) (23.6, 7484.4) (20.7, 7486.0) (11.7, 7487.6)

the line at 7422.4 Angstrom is [N II]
